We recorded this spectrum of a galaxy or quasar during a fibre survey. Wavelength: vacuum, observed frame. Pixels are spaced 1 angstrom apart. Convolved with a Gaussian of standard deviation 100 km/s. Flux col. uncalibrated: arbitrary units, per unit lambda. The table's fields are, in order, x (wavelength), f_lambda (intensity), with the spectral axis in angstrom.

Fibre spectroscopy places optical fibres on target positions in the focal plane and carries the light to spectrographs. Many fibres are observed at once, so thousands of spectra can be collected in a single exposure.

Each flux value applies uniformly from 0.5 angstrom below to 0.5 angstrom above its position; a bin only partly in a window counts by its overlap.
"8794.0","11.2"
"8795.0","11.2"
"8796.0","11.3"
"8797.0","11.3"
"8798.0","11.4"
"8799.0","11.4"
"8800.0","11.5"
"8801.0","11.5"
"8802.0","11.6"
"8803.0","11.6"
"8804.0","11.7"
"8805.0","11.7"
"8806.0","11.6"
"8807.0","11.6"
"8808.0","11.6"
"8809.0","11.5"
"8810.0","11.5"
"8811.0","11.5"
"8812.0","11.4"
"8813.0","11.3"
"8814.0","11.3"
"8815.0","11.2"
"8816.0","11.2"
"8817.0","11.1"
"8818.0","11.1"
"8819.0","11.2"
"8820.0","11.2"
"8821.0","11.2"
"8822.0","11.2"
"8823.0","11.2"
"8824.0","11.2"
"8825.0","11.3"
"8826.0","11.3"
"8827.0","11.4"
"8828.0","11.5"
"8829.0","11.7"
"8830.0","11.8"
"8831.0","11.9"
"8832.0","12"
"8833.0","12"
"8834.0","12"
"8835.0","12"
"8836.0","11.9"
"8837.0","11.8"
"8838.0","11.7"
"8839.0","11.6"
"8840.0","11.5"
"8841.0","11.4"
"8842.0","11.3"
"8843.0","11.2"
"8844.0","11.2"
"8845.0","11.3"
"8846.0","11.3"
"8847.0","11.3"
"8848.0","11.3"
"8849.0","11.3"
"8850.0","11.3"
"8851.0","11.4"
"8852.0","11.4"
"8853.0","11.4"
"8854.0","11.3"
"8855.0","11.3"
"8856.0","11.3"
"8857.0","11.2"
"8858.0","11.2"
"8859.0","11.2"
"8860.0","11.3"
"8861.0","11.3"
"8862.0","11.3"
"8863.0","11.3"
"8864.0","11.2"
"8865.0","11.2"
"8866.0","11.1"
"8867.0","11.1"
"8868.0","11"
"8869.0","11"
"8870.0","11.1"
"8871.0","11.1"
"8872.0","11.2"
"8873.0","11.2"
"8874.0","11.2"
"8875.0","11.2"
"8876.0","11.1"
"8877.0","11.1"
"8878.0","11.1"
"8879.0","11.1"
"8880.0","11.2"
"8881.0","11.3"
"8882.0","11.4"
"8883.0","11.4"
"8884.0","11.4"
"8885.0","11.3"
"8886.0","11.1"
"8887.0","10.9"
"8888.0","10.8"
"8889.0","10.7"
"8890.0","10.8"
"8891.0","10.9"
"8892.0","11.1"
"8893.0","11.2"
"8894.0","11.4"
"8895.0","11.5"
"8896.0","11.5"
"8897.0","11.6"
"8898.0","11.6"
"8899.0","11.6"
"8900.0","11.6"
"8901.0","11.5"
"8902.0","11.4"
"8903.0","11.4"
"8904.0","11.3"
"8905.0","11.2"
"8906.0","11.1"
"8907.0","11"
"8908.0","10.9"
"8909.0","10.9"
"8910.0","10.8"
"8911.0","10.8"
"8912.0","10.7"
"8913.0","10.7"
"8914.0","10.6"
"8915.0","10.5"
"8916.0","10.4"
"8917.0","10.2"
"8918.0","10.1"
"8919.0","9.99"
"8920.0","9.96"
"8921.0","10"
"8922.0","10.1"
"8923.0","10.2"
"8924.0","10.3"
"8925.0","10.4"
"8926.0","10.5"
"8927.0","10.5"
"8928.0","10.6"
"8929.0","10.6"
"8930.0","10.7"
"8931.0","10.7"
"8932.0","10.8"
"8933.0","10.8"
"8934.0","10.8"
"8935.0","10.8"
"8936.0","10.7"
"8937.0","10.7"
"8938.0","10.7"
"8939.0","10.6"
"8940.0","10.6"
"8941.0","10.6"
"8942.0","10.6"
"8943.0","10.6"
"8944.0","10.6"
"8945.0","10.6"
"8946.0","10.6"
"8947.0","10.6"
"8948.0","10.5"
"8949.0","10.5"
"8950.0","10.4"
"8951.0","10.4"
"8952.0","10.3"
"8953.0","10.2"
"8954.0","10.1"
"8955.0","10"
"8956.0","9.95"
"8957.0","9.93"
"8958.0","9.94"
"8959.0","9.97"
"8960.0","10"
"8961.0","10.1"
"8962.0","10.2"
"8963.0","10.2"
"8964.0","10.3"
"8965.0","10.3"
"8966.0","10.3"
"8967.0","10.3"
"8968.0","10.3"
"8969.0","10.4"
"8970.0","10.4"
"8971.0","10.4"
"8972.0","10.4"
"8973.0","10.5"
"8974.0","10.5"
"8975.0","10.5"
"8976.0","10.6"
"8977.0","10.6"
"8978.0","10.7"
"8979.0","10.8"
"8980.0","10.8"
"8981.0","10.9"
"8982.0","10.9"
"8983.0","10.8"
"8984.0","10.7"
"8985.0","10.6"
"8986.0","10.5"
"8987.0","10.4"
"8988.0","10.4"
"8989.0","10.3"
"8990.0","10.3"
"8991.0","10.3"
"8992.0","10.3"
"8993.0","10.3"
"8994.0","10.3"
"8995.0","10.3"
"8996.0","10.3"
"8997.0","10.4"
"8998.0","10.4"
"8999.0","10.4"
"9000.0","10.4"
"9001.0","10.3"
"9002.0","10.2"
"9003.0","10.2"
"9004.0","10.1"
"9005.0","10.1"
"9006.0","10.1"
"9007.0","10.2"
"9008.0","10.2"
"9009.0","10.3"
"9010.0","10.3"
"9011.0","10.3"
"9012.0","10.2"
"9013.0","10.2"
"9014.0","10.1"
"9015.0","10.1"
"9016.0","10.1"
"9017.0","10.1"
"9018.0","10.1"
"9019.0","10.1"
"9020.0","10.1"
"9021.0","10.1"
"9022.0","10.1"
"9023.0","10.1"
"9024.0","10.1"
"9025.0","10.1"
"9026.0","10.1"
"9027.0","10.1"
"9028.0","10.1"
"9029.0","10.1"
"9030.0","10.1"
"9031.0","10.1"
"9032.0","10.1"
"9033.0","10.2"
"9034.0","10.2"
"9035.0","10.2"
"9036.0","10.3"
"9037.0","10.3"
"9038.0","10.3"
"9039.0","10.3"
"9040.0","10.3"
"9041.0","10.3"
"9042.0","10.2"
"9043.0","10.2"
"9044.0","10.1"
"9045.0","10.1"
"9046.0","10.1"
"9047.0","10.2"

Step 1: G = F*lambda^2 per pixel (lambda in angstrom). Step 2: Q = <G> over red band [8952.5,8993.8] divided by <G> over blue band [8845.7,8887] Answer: 0.95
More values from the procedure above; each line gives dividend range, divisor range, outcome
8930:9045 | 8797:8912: 0.94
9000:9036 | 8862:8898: 0.94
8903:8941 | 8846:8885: 0.96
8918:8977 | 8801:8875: 0.94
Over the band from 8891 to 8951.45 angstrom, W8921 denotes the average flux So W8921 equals 10.8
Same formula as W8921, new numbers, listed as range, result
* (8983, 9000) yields 10.4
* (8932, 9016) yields 10.4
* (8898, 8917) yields 11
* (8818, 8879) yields 11.4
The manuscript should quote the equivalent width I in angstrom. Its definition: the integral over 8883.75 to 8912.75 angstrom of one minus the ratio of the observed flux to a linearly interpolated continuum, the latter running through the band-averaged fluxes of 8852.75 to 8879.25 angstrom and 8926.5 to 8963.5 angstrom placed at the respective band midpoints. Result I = -0.8 angstrom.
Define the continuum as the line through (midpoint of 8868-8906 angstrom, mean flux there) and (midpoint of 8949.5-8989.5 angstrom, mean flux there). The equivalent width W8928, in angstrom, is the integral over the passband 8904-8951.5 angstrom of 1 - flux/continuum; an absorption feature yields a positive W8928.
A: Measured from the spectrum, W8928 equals 1.00 angstrom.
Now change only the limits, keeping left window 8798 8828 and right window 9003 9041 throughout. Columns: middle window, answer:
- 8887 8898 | -0.2 angstrom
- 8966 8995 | -0.3 angstrom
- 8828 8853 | -0.8 angstrom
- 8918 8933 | 0.5 angstrom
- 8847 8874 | -0.3 angstrom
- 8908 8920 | 0.3 angstrom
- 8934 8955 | 0.2 angstrom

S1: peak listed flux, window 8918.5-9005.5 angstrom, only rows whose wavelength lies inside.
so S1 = 10.9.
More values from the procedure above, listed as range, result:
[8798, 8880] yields 12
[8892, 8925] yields 11.6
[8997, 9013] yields 10.4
